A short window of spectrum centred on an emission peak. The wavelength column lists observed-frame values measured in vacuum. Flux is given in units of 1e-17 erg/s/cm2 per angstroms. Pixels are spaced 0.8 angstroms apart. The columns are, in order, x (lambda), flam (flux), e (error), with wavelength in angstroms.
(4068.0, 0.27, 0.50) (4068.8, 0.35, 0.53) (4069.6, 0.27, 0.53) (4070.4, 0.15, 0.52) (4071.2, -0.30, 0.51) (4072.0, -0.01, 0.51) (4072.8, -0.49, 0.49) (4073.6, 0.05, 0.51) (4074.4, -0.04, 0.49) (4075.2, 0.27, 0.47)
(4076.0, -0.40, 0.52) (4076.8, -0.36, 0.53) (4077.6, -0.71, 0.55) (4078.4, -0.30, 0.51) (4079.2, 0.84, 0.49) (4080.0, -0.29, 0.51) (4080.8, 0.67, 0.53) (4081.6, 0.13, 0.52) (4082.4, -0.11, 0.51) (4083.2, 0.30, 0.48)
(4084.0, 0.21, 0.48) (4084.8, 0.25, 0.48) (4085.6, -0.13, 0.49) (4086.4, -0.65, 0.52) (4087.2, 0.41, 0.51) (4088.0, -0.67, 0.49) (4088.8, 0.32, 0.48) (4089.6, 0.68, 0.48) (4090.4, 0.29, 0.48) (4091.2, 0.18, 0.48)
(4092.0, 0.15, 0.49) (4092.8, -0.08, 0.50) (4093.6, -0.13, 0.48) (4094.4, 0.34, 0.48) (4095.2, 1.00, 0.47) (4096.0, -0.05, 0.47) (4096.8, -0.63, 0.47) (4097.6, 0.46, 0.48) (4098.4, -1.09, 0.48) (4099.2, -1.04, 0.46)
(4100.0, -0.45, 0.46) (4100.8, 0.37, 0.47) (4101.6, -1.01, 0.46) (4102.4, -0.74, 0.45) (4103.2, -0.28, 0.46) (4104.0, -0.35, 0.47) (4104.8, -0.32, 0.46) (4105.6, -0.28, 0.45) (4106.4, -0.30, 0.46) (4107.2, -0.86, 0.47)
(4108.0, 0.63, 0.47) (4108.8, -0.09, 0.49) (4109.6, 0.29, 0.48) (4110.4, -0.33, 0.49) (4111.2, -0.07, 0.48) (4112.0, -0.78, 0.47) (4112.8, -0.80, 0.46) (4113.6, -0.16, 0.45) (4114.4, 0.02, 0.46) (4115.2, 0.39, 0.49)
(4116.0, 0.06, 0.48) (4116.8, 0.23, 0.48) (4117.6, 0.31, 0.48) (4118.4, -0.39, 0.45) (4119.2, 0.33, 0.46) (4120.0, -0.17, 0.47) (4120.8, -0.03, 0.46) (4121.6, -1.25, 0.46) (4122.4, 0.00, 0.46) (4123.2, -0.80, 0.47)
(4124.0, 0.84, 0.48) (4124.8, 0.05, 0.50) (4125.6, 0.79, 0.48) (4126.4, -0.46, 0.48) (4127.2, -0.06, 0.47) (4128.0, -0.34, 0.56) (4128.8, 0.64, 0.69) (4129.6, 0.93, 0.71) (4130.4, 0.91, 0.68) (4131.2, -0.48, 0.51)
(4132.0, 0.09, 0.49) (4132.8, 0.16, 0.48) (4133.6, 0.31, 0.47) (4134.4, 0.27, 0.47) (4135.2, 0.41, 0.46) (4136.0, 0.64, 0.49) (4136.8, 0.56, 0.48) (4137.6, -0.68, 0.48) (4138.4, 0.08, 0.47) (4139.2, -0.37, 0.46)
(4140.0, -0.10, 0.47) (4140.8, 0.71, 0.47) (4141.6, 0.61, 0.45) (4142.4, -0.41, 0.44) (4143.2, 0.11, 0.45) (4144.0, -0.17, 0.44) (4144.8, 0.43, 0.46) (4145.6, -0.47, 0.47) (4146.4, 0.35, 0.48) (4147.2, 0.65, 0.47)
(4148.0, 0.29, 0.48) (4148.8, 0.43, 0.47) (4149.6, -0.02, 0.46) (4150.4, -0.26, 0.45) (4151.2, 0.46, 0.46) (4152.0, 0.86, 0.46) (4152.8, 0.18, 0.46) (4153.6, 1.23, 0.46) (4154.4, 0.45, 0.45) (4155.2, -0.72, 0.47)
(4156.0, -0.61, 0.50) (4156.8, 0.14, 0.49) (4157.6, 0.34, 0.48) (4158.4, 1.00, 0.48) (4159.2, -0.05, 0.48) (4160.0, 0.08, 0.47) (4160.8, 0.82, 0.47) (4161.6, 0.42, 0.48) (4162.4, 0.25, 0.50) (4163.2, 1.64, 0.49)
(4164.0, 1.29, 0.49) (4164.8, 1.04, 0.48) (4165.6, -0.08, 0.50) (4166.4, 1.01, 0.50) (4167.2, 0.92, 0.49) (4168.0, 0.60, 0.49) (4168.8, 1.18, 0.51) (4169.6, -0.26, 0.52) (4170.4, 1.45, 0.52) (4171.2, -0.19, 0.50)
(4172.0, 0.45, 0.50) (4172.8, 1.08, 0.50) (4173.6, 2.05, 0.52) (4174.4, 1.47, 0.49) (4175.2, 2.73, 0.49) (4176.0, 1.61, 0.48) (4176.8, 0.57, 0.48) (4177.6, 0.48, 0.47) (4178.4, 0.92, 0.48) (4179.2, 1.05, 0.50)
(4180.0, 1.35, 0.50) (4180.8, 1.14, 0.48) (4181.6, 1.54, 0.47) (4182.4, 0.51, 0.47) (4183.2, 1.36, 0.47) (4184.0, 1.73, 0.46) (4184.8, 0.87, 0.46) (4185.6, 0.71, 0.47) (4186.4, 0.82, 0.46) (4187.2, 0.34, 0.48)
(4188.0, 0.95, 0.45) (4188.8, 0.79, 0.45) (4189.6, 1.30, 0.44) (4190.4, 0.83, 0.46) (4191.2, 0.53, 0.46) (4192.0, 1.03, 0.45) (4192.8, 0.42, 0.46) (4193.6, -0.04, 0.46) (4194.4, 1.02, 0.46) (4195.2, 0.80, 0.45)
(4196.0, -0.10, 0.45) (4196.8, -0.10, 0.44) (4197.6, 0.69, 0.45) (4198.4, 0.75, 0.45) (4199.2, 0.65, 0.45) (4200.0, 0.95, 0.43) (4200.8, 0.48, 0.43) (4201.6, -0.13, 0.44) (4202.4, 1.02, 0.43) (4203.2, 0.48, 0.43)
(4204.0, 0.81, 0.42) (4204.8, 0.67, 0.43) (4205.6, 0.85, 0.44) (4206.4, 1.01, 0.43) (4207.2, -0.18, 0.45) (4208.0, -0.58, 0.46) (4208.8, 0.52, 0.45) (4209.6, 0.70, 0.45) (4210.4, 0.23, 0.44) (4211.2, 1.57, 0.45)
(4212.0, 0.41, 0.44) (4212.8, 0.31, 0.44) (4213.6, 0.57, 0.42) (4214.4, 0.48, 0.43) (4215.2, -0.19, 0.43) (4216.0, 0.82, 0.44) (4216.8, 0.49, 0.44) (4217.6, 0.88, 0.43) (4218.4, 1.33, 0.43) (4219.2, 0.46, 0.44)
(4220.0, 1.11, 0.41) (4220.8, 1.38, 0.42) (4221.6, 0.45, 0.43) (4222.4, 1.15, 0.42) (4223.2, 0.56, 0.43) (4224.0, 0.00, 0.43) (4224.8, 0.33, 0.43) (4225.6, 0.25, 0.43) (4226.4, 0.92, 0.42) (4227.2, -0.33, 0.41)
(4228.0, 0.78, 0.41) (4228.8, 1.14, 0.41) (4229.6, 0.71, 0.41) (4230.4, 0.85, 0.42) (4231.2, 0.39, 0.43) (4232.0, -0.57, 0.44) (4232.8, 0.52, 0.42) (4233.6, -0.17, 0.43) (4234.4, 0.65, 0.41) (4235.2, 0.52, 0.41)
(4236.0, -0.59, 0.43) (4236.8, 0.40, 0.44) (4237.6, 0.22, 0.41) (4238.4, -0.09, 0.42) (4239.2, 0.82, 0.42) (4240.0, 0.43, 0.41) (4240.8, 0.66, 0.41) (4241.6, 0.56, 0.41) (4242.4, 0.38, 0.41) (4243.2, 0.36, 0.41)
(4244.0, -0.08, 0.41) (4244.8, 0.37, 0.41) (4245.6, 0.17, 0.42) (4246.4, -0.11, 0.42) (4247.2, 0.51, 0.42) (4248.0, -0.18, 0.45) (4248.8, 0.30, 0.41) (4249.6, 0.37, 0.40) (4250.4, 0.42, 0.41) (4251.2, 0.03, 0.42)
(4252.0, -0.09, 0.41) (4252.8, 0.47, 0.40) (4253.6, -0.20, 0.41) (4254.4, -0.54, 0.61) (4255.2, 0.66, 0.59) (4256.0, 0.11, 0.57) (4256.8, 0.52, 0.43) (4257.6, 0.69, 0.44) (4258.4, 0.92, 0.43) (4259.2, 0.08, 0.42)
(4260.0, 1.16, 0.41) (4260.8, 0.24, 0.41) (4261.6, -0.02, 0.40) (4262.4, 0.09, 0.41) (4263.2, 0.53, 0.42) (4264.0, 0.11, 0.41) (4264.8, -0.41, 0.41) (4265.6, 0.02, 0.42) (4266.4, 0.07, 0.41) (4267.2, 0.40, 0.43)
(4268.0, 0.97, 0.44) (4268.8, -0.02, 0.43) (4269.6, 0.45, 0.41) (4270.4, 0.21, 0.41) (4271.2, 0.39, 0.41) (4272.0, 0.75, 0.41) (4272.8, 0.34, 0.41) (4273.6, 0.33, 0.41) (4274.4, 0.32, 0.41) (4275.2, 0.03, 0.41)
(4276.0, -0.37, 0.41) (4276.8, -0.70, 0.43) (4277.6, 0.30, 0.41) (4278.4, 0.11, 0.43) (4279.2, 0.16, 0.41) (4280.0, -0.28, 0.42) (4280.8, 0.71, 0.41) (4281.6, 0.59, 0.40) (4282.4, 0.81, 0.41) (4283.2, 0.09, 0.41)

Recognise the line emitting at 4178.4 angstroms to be Lyman alpha 1216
